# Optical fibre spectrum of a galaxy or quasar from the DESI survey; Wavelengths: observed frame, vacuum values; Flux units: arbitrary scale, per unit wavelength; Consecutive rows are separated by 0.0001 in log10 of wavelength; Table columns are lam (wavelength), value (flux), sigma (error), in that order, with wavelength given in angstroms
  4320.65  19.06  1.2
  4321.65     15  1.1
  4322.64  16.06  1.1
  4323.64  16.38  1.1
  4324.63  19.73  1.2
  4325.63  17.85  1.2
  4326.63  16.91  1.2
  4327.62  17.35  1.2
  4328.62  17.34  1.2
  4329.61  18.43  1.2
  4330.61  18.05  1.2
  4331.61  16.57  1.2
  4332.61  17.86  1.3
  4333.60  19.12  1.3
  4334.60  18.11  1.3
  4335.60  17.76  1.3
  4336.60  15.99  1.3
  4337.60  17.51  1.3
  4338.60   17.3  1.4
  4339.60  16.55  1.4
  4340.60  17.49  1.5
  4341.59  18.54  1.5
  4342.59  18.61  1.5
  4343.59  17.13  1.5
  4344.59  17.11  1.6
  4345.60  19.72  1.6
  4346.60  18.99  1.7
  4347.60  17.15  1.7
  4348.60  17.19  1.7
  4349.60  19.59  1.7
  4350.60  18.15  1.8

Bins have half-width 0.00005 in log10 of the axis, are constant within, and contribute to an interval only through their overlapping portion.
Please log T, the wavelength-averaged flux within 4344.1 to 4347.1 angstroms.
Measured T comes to 18.6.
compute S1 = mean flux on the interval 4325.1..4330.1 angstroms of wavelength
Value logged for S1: 17.6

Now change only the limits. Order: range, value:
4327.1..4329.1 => 17.4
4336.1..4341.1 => 17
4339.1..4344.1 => 17.7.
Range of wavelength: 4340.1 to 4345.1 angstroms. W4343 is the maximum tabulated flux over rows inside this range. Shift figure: 18.61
